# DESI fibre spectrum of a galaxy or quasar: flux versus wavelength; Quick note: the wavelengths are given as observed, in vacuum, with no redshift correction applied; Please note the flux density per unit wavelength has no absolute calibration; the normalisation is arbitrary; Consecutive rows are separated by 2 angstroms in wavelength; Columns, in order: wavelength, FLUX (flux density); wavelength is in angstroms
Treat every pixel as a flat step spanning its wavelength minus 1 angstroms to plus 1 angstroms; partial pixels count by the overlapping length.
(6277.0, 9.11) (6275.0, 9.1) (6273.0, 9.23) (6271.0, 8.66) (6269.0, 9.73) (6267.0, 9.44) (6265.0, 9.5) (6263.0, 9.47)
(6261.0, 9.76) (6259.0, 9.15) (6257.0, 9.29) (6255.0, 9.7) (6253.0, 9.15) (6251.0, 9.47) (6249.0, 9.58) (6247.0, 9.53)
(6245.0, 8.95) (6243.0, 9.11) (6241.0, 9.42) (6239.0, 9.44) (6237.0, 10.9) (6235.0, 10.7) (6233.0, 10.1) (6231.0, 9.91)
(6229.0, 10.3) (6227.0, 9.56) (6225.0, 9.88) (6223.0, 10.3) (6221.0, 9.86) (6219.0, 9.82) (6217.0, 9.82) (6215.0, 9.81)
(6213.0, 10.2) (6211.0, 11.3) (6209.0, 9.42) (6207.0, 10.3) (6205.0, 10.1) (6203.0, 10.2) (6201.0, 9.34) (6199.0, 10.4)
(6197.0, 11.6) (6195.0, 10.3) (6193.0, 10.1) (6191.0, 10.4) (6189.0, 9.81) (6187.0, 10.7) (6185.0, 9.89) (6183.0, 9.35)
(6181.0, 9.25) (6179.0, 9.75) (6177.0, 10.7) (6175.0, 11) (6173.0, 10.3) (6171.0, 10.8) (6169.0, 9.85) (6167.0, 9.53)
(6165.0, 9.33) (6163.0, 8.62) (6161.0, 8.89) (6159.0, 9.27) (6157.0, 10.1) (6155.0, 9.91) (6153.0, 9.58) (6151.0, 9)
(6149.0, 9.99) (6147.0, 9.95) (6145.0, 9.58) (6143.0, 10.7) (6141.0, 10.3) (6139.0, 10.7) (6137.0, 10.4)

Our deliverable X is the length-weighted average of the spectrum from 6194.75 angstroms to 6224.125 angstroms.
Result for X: 10.2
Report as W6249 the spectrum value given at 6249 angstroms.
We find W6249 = 9.58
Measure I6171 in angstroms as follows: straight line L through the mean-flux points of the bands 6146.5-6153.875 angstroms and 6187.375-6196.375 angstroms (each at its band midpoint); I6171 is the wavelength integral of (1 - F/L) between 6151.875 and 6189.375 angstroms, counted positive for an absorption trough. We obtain 0.4 angstroms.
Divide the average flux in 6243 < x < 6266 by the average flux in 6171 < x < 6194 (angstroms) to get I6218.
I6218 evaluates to 0.93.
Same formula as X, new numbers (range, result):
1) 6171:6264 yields 9.95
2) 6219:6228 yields 9.89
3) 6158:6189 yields 9.82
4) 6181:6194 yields 9.98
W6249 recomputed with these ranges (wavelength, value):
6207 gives 10.3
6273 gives 9.23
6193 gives 10.1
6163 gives 8.62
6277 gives 9.11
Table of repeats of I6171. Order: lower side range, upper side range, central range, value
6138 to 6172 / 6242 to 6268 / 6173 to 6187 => -0.6 angstroms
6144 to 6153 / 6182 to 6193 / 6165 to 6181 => -0.4 angstroms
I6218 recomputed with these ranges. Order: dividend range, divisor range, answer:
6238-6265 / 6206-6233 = 0.94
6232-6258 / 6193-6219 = 0.94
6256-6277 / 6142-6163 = 0.97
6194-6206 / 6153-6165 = 1.10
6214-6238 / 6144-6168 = 1.06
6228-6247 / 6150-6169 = 1.05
